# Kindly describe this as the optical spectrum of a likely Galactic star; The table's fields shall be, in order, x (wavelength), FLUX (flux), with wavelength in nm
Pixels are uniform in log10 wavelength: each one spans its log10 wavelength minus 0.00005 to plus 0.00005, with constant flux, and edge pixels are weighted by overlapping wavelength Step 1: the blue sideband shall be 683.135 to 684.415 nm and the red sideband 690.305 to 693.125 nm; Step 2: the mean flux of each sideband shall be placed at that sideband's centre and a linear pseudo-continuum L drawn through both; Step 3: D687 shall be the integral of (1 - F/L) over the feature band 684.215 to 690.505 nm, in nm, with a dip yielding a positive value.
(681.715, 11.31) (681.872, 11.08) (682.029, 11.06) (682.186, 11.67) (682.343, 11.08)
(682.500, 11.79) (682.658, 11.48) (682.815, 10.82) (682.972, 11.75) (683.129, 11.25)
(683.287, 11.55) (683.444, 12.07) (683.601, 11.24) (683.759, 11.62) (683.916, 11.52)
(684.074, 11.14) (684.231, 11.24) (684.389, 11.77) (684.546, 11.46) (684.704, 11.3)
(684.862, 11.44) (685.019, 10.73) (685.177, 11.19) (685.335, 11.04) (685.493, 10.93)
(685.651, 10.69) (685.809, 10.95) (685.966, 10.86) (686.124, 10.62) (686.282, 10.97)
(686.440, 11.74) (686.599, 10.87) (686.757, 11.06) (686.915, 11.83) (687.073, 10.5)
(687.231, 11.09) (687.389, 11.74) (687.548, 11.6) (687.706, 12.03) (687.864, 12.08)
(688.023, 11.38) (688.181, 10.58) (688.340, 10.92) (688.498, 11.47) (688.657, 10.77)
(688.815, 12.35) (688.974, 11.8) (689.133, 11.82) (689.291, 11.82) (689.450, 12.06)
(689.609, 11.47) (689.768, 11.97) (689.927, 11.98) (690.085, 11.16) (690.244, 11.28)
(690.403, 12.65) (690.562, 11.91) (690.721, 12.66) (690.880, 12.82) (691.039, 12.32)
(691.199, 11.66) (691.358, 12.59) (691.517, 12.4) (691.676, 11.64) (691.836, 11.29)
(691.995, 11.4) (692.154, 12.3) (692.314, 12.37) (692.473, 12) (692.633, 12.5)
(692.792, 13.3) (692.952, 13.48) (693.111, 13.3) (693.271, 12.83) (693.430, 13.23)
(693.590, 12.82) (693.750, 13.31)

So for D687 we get 0.259 nm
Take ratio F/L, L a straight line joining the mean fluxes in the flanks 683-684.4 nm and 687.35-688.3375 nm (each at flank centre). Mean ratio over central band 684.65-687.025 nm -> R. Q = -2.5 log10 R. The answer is 0.041 mag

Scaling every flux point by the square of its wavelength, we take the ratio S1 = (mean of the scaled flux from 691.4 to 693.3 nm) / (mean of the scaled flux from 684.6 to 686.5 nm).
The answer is 1.15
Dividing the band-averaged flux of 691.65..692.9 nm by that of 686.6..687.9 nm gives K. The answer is 1.06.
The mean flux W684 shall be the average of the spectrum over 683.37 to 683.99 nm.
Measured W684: 11.6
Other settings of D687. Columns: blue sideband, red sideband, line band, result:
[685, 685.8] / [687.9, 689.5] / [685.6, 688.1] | -0.02 nm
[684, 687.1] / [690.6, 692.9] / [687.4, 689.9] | 0.01 nm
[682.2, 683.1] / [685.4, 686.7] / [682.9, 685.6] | -0.04 nm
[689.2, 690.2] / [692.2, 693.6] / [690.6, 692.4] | 0.03 nm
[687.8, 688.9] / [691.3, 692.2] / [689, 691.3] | -0.06 nm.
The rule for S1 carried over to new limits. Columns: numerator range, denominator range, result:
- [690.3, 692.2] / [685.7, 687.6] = 1.10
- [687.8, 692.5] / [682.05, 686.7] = 1.07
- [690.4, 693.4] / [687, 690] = 1.08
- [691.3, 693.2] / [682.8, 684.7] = 1.11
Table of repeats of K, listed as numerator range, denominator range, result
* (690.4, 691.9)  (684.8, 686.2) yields 1.11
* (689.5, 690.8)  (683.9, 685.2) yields 1.05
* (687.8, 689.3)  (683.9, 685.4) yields 1.02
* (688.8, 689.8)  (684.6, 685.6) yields 1.07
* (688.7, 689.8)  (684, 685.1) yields 1.05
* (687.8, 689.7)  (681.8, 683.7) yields 1.01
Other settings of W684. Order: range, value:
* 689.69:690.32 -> 11.6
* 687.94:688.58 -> 11.1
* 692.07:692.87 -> 12.5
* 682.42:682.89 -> 11.4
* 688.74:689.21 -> 12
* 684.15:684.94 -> 11.4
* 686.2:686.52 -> 11.3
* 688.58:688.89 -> 11.6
